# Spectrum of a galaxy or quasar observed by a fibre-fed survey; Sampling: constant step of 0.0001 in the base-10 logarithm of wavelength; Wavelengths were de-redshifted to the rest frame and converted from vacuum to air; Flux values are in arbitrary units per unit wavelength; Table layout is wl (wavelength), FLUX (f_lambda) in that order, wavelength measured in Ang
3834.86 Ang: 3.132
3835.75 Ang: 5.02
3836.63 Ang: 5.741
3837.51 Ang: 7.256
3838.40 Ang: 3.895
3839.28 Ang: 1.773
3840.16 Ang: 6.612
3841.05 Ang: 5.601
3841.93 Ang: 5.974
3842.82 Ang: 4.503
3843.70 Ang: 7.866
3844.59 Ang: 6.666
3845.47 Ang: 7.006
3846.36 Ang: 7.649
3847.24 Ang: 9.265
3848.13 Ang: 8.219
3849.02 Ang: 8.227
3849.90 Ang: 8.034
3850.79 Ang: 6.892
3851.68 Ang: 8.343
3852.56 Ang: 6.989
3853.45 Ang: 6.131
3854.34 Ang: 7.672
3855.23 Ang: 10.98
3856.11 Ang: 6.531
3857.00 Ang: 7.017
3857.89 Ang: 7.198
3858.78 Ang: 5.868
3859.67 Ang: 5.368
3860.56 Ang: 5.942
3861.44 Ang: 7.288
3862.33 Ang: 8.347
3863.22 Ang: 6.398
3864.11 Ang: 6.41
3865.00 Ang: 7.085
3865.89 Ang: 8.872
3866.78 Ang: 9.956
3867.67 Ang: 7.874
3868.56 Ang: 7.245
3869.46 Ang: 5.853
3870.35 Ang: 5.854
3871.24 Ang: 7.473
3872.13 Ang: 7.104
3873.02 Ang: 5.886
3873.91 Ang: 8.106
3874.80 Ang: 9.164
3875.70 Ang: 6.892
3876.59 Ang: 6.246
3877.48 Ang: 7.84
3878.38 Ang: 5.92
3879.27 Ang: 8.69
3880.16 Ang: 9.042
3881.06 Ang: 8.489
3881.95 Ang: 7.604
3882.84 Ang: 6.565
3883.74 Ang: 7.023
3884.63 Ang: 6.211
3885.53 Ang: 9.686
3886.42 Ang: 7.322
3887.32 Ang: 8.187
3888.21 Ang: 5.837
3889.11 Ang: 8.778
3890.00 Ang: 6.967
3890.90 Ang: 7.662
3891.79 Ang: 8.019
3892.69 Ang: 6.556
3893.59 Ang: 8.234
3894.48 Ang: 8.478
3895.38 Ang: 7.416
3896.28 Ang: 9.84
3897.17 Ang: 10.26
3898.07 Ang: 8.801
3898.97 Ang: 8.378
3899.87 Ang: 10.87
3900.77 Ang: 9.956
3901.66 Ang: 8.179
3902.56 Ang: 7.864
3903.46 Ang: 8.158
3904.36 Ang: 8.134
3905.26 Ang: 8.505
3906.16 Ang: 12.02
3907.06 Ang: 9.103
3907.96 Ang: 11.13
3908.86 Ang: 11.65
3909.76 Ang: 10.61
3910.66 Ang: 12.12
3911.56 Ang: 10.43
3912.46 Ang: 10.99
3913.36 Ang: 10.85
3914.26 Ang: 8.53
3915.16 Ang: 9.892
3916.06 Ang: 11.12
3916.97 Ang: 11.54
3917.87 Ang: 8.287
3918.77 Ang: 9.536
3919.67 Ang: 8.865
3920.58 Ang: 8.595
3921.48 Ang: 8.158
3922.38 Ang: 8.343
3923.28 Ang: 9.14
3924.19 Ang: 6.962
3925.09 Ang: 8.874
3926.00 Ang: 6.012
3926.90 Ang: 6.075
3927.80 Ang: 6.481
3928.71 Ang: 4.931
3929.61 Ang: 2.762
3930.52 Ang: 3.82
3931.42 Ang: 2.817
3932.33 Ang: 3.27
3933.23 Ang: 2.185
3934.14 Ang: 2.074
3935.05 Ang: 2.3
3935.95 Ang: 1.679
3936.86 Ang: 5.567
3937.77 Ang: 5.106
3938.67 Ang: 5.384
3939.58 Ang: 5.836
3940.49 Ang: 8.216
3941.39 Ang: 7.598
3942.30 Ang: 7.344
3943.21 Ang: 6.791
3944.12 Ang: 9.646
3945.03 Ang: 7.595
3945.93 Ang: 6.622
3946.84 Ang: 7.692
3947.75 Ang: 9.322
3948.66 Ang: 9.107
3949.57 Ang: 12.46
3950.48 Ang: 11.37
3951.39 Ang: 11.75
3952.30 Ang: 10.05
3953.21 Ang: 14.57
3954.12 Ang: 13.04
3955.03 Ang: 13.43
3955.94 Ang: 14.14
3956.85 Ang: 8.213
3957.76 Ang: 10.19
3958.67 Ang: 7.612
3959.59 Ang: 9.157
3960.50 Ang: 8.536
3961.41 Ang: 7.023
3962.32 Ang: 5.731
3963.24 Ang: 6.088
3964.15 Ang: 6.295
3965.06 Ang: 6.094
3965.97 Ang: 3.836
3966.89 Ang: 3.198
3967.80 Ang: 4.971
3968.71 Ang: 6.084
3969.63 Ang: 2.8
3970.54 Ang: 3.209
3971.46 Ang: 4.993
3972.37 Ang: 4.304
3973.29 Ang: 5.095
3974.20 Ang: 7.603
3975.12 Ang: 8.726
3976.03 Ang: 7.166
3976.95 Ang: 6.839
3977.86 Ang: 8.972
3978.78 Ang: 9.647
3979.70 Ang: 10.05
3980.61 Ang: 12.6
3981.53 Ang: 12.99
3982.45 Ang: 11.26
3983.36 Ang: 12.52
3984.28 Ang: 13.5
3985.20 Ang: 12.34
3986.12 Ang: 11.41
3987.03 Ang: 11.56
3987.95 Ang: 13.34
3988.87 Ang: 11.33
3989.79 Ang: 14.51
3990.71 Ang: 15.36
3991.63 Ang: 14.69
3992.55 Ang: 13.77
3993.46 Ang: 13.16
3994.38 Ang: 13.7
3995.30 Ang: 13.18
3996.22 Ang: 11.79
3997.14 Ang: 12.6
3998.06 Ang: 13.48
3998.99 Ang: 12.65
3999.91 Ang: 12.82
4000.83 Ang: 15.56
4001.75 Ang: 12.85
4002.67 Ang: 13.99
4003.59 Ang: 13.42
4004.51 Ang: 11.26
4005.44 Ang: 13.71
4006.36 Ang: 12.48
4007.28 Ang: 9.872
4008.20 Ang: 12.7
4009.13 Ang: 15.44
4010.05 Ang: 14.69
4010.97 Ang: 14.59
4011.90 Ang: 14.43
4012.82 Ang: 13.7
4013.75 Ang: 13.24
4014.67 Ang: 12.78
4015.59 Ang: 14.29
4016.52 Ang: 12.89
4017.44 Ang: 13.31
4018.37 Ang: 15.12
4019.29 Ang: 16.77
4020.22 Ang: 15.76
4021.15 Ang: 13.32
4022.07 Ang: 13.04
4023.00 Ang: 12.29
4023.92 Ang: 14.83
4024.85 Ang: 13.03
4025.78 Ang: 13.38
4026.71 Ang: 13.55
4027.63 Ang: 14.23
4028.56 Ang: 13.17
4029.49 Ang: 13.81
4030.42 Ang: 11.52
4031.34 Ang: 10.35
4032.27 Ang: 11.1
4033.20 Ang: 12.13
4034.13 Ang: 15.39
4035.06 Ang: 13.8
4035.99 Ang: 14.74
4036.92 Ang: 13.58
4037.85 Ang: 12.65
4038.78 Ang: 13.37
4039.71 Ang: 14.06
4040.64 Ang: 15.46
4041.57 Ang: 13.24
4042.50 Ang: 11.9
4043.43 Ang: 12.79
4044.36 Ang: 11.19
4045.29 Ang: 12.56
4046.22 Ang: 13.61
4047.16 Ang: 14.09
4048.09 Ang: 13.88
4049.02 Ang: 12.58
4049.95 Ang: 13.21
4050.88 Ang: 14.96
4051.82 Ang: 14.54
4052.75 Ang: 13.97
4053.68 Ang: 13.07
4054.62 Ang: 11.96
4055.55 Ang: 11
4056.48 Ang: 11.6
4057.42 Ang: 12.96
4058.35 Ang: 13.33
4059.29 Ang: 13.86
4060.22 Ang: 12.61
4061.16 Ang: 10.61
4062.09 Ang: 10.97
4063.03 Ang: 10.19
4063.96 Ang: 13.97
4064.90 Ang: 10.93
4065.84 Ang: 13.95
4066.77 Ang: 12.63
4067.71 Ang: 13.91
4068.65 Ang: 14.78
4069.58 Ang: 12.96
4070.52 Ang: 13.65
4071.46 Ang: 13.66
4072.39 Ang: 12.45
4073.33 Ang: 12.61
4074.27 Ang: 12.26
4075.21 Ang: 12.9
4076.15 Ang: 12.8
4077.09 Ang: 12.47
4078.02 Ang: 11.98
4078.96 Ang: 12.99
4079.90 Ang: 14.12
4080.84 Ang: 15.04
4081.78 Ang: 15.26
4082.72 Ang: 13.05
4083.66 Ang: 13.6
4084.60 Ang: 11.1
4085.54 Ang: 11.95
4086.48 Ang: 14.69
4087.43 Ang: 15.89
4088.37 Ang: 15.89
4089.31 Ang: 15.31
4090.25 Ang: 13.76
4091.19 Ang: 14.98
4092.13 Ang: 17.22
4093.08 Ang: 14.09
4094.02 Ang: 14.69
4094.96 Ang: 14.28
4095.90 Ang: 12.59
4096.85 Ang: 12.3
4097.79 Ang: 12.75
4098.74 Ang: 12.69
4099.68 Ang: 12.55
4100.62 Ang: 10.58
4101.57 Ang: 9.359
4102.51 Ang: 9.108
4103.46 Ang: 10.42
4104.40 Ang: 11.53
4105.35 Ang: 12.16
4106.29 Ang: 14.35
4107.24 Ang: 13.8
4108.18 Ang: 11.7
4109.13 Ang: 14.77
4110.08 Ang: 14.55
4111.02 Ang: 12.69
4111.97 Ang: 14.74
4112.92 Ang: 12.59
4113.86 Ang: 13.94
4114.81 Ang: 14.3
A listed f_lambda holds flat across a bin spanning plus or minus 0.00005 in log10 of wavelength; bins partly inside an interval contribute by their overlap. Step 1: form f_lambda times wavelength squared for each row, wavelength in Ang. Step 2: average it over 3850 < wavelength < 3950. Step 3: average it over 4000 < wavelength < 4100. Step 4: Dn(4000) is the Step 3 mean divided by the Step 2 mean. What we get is 1.88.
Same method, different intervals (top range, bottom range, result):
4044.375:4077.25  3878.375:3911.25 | 1.62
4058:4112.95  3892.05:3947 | 1.83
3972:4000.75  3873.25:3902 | 1.50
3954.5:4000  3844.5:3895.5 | 1.37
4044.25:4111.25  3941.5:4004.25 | 1.38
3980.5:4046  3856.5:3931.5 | 1.75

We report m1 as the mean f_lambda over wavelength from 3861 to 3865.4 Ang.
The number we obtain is 7.11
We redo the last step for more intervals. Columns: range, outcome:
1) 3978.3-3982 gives 11.3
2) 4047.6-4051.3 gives 13.7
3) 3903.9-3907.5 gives 9.43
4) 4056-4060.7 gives 12.9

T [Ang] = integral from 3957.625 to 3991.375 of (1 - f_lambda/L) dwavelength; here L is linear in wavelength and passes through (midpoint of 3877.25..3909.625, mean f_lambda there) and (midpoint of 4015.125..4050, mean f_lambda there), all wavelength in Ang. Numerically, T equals 8.4 Ang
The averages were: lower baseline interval 8.45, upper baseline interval 13.4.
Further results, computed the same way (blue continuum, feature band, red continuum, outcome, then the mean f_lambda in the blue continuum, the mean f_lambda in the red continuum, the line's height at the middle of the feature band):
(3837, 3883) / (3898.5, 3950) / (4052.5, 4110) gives 5.5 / 7.11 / 13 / 8.82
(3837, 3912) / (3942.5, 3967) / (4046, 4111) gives 2.2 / 7.77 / 13.1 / 9.86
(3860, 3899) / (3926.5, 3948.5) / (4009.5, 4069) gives 9.5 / 7.62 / 13.3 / 9.67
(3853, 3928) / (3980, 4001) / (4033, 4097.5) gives -3.5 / 8.22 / 13.3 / 11.2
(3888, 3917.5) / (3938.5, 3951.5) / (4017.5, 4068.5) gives 2.6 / 9.33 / 13.2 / 10.5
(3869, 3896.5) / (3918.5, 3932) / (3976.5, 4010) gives 3.9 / 7.49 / 12.6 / 9.45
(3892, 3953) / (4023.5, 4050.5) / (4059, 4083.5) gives -3.2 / 8.06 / 13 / 11.8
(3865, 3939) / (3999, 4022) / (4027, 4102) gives -4.7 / 7.72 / 13.2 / 11.4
